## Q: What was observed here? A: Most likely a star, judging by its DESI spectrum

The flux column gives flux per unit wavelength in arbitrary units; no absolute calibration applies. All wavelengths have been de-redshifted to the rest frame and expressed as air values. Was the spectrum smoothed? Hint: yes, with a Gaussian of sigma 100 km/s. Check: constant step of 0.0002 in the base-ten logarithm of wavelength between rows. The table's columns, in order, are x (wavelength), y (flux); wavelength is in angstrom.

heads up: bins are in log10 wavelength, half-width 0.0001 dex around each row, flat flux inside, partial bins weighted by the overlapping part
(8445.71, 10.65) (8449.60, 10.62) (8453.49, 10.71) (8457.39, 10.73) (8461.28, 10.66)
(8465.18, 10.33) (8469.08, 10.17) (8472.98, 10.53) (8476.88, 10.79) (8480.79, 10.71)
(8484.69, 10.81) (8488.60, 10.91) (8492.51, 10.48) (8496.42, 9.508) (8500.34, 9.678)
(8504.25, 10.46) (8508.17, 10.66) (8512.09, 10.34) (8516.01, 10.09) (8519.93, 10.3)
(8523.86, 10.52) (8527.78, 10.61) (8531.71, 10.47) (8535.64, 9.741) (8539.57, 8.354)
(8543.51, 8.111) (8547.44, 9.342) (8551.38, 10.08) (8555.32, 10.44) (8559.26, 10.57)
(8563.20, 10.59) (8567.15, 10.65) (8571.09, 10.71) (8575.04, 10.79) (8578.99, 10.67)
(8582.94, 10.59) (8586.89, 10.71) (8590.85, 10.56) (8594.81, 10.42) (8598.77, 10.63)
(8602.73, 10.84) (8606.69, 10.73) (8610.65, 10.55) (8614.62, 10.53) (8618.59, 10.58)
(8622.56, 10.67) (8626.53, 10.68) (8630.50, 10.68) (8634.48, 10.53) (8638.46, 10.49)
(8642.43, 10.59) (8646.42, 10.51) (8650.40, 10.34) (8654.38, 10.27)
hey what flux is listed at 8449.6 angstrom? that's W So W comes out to 10.62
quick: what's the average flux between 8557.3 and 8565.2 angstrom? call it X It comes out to 10.6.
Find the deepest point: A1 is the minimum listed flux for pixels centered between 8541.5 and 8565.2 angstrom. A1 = 8.111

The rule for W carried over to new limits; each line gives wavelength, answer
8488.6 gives 10.91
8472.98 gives 10.53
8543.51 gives 8.111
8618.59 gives 10.58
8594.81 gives 10.42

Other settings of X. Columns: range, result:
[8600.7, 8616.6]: 10.7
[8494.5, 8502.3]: 9.59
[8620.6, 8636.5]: 10.6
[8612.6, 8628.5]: 10.6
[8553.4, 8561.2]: 10.5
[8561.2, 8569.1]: 10.6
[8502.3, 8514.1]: 10.5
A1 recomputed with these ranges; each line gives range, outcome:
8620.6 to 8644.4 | 10.49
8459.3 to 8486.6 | 10.17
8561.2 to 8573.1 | 10.59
